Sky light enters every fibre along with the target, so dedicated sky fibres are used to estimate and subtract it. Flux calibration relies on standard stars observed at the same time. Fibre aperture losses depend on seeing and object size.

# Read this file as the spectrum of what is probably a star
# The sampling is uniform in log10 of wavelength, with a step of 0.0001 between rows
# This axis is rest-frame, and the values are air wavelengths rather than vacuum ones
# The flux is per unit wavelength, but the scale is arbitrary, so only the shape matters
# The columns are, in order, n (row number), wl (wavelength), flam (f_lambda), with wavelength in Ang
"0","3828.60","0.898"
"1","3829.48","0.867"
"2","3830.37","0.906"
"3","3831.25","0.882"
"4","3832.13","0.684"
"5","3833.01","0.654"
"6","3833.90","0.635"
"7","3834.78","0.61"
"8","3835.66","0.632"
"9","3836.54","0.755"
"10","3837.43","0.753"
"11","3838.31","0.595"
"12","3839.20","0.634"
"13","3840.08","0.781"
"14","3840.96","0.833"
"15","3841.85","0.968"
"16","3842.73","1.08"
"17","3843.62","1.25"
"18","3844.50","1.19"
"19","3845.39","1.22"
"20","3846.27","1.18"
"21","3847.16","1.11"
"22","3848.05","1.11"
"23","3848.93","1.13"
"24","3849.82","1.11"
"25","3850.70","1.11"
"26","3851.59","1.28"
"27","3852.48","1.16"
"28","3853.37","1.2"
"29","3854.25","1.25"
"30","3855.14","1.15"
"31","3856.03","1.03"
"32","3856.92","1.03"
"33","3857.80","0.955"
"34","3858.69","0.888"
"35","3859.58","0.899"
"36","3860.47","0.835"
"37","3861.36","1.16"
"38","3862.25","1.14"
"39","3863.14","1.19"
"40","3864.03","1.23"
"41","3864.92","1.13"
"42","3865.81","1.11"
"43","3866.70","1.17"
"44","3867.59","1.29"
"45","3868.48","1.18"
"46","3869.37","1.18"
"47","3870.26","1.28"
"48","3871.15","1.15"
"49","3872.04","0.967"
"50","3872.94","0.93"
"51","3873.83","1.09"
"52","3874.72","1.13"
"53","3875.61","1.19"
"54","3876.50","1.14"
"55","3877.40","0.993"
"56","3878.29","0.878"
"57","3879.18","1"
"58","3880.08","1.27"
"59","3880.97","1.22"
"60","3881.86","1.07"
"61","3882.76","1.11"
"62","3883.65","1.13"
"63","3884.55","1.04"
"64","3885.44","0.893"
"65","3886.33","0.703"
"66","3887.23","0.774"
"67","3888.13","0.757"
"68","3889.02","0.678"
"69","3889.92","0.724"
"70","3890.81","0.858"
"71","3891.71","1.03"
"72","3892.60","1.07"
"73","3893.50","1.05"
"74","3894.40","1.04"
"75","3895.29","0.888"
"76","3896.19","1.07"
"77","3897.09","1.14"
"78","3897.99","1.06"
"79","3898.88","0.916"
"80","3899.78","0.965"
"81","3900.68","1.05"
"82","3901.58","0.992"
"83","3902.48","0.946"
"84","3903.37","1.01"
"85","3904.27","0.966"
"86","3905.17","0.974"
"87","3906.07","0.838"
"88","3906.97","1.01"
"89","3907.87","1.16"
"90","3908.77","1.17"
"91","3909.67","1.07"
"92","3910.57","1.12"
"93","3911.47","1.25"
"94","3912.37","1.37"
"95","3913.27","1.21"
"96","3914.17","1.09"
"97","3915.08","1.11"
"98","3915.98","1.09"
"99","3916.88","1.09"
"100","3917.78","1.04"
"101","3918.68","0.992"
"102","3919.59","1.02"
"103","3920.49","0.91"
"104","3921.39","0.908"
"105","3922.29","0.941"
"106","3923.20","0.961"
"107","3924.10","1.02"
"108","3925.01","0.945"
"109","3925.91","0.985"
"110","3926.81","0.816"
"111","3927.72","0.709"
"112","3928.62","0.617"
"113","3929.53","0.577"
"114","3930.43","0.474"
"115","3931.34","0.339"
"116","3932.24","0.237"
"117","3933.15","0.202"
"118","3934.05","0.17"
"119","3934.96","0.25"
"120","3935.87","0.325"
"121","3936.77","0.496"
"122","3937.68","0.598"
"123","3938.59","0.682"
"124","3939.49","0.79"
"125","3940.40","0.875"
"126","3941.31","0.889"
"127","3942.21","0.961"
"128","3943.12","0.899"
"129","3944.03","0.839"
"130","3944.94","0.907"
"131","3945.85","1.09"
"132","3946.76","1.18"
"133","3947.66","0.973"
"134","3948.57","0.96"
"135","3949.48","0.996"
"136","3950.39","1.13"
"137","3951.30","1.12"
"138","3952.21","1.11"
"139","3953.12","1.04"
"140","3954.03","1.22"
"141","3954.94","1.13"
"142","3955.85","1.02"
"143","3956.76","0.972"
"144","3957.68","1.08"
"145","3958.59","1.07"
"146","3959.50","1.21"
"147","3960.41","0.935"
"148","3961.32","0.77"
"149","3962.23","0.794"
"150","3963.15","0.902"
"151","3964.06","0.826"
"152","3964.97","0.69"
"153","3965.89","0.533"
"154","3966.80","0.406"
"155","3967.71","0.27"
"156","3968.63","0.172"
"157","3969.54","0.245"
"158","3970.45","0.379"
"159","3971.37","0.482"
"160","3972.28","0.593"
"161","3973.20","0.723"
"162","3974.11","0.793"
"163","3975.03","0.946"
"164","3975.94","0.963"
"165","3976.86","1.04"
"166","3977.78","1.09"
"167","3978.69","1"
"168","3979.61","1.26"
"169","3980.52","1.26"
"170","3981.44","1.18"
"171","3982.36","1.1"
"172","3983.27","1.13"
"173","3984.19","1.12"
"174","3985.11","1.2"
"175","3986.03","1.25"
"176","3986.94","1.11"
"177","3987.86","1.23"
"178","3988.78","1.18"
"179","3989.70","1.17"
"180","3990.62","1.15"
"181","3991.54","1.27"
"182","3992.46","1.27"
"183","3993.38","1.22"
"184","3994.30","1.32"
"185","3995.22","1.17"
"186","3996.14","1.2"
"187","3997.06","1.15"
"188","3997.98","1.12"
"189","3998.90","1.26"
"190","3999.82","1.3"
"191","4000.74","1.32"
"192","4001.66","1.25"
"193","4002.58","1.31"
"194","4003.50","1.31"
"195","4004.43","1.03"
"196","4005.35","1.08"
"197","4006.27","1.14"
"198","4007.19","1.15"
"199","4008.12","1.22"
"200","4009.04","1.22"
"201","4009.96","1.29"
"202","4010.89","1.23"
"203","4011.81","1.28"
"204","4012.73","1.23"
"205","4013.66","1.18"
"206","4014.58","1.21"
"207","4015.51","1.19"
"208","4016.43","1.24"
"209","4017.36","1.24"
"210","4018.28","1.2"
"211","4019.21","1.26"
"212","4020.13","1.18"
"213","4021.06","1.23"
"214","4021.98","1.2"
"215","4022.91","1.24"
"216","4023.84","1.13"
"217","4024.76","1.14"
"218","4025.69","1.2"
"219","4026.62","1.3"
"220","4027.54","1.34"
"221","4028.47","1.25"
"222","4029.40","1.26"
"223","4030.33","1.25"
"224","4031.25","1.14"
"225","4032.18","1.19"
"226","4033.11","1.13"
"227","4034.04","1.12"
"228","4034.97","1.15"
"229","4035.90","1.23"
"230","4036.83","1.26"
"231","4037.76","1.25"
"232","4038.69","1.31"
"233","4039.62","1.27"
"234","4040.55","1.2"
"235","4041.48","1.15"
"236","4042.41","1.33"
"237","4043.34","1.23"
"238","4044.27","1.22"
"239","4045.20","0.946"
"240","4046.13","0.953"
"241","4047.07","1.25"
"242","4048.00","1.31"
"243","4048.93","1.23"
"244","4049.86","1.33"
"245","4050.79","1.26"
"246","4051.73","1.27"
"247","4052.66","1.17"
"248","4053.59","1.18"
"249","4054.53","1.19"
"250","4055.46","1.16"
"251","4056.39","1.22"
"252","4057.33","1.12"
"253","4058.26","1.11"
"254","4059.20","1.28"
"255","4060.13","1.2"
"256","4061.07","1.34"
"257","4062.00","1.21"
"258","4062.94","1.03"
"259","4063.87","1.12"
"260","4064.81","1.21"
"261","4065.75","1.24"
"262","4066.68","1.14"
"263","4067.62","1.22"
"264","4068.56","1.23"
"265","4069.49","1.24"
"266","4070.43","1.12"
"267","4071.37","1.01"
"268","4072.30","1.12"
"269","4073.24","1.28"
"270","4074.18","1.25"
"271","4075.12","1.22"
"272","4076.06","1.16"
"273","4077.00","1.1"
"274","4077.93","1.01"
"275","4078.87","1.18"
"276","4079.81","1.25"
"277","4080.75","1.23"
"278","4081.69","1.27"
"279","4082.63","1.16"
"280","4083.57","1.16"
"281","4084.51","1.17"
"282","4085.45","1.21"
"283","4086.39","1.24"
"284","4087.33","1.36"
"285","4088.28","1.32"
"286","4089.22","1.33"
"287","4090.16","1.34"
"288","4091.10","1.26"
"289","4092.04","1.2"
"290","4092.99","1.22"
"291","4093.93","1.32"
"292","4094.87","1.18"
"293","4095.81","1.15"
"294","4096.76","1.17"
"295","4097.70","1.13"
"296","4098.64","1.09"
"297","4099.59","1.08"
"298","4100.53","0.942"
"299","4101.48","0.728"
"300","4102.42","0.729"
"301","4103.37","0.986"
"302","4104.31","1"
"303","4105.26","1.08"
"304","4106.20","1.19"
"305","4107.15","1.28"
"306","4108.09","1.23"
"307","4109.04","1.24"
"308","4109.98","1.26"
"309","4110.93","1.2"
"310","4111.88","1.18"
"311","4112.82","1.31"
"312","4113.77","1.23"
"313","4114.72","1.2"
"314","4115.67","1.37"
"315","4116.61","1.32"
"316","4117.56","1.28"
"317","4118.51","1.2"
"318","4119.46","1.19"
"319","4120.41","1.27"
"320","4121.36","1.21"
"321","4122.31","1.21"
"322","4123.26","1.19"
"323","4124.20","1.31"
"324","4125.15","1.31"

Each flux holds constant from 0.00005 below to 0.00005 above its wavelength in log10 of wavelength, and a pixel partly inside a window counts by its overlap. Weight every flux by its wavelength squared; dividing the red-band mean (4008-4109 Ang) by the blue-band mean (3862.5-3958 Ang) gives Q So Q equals 1.34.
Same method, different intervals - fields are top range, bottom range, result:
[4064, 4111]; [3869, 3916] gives 1.25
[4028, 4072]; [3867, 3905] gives 1.27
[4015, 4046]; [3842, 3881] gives 1.18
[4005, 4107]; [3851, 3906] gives 1.25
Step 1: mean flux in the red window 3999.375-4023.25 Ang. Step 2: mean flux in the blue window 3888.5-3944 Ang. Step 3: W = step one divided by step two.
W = 1.4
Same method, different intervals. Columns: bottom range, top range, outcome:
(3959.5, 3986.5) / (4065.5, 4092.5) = 1.44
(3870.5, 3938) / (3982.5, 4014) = 1.31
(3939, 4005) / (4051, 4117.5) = 1.18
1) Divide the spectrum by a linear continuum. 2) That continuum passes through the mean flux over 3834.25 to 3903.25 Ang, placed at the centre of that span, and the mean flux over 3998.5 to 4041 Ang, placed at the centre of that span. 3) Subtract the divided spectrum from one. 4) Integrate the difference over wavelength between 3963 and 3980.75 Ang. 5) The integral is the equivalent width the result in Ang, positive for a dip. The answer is 6.7 Ang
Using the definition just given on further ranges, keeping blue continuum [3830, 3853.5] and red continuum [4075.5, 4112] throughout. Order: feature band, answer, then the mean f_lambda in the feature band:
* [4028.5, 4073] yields -2.8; 1.19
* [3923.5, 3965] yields 8.3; 0.825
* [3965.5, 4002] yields 2.4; 0.996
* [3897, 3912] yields -0.6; 1.04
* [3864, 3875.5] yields -2.1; 1.14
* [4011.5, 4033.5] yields -2.4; 1.22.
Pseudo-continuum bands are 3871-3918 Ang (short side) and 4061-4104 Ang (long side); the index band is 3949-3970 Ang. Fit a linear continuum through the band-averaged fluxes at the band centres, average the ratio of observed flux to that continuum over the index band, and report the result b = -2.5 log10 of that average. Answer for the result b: 0.25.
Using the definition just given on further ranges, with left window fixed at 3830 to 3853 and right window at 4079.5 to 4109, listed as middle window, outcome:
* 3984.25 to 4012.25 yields -0.13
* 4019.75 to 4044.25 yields -0.11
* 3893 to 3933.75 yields 0.07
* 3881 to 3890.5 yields 0.08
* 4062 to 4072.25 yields -0.02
